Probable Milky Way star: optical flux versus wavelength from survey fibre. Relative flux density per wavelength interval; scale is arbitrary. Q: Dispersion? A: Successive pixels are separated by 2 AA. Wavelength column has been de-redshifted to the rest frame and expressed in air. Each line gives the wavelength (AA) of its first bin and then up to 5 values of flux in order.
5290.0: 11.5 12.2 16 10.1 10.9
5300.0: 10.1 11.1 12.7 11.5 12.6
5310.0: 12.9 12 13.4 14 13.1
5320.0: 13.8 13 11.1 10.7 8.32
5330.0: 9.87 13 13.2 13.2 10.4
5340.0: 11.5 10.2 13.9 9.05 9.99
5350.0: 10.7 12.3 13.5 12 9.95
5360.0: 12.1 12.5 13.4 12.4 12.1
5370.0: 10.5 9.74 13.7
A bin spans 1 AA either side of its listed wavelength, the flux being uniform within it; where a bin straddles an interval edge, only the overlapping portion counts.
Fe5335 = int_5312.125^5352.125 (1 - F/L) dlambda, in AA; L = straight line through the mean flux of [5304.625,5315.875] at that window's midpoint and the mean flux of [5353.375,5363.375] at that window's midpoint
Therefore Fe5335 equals 1.98 AA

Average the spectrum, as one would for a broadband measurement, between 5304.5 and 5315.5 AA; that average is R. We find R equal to 12.6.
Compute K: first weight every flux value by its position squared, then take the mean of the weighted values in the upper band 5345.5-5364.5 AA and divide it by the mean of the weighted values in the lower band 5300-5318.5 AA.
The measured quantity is 0.95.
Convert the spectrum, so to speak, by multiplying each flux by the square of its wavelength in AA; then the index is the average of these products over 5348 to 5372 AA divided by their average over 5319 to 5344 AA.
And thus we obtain 1.02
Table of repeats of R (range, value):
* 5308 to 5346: 12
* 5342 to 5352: 11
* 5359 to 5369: 12.5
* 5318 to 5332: 11.4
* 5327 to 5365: 11.5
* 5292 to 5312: 12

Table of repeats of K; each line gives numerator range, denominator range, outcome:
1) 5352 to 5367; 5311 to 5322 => 0.94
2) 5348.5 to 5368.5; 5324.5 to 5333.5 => 1.14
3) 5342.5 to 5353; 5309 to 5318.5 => 0.86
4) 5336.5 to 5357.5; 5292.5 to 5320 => 0.93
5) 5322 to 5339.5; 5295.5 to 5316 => 0.96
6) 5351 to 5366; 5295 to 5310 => 1.10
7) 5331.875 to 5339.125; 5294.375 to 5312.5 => 1.07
